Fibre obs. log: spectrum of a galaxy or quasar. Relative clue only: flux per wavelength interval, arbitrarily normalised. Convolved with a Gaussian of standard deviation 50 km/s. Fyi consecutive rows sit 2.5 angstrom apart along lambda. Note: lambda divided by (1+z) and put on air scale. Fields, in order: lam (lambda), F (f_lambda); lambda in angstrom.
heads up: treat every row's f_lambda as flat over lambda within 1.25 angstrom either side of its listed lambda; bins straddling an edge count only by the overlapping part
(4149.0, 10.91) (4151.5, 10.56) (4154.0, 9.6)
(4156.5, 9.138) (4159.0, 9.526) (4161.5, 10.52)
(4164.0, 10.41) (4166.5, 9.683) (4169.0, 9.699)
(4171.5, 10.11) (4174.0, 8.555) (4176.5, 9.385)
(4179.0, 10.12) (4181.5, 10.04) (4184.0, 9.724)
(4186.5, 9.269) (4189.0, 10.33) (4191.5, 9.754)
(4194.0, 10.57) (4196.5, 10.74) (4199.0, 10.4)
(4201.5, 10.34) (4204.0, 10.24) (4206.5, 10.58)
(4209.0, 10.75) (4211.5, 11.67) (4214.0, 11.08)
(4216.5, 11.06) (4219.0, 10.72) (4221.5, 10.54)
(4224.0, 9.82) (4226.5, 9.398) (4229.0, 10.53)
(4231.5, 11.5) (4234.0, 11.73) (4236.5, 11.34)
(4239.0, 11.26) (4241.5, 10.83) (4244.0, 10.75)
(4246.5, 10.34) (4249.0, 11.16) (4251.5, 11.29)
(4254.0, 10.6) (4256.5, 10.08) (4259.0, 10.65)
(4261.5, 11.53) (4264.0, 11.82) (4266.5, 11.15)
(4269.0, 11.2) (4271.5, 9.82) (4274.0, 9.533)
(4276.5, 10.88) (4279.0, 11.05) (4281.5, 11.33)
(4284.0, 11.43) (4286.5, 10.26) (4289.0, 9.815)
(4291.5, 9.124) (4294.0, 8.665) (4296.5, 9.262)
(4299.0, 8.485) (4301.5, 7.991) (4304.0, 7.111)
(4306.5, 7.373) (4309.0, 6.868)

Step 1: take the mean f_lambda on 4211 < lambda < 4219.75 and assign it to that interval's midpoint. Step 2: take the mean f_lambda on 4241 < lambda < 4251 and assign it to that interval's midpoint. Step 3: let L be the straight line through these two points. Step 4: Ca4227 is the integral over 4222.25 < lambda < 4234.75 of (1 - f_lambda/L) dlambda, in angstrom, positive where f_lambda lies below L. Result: 0.5 angstrom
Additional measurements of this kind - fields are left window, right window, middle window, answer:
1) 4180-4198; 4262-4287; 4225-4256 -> -0.9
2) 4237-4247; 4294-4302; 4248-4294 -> -4.5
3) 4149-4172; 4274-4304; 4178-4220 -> -2.3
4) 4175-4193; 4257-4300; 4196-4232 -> -2.3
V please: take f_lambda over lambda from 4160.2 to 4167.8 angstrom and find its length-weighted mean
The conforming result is 10.2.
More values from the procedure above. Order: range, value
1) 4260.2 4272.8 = 11.1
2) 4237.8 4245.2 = 10.9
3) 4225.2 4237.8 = 10.9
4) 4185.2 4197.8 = 10.1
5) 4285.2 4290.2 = 10.1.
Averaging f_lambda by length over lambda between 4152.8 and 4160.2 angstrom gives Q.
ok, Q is 9.42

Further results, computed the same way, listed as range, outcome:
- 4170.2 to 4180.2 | 9.54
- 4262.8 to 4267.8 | 11.5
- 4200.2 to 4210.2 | 10.5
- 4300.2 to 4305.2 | 7.56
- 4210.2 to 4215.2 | 11.4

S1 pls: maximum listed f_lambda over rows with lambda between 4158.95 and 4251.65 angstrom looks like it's 11.73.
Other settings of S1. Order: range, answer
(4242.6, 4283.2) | 11.82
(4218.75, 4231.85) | 11.5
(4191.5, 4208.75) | 10.74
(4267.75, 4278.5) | 11.2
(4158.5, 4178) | 10.52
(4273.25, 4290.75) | 11.43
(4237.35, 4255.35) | 11.29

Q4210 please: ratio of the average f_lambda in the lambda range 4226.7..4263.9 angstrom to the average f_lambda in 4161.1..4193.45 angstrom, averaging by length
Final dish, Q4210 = 1.1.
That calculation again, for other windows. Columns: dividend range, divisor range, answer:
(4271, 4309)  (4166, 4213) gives 0.93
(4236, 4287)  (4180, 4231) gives 1.05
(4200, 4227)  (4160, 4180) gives 1.08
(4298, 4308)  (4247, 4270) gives 0.70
